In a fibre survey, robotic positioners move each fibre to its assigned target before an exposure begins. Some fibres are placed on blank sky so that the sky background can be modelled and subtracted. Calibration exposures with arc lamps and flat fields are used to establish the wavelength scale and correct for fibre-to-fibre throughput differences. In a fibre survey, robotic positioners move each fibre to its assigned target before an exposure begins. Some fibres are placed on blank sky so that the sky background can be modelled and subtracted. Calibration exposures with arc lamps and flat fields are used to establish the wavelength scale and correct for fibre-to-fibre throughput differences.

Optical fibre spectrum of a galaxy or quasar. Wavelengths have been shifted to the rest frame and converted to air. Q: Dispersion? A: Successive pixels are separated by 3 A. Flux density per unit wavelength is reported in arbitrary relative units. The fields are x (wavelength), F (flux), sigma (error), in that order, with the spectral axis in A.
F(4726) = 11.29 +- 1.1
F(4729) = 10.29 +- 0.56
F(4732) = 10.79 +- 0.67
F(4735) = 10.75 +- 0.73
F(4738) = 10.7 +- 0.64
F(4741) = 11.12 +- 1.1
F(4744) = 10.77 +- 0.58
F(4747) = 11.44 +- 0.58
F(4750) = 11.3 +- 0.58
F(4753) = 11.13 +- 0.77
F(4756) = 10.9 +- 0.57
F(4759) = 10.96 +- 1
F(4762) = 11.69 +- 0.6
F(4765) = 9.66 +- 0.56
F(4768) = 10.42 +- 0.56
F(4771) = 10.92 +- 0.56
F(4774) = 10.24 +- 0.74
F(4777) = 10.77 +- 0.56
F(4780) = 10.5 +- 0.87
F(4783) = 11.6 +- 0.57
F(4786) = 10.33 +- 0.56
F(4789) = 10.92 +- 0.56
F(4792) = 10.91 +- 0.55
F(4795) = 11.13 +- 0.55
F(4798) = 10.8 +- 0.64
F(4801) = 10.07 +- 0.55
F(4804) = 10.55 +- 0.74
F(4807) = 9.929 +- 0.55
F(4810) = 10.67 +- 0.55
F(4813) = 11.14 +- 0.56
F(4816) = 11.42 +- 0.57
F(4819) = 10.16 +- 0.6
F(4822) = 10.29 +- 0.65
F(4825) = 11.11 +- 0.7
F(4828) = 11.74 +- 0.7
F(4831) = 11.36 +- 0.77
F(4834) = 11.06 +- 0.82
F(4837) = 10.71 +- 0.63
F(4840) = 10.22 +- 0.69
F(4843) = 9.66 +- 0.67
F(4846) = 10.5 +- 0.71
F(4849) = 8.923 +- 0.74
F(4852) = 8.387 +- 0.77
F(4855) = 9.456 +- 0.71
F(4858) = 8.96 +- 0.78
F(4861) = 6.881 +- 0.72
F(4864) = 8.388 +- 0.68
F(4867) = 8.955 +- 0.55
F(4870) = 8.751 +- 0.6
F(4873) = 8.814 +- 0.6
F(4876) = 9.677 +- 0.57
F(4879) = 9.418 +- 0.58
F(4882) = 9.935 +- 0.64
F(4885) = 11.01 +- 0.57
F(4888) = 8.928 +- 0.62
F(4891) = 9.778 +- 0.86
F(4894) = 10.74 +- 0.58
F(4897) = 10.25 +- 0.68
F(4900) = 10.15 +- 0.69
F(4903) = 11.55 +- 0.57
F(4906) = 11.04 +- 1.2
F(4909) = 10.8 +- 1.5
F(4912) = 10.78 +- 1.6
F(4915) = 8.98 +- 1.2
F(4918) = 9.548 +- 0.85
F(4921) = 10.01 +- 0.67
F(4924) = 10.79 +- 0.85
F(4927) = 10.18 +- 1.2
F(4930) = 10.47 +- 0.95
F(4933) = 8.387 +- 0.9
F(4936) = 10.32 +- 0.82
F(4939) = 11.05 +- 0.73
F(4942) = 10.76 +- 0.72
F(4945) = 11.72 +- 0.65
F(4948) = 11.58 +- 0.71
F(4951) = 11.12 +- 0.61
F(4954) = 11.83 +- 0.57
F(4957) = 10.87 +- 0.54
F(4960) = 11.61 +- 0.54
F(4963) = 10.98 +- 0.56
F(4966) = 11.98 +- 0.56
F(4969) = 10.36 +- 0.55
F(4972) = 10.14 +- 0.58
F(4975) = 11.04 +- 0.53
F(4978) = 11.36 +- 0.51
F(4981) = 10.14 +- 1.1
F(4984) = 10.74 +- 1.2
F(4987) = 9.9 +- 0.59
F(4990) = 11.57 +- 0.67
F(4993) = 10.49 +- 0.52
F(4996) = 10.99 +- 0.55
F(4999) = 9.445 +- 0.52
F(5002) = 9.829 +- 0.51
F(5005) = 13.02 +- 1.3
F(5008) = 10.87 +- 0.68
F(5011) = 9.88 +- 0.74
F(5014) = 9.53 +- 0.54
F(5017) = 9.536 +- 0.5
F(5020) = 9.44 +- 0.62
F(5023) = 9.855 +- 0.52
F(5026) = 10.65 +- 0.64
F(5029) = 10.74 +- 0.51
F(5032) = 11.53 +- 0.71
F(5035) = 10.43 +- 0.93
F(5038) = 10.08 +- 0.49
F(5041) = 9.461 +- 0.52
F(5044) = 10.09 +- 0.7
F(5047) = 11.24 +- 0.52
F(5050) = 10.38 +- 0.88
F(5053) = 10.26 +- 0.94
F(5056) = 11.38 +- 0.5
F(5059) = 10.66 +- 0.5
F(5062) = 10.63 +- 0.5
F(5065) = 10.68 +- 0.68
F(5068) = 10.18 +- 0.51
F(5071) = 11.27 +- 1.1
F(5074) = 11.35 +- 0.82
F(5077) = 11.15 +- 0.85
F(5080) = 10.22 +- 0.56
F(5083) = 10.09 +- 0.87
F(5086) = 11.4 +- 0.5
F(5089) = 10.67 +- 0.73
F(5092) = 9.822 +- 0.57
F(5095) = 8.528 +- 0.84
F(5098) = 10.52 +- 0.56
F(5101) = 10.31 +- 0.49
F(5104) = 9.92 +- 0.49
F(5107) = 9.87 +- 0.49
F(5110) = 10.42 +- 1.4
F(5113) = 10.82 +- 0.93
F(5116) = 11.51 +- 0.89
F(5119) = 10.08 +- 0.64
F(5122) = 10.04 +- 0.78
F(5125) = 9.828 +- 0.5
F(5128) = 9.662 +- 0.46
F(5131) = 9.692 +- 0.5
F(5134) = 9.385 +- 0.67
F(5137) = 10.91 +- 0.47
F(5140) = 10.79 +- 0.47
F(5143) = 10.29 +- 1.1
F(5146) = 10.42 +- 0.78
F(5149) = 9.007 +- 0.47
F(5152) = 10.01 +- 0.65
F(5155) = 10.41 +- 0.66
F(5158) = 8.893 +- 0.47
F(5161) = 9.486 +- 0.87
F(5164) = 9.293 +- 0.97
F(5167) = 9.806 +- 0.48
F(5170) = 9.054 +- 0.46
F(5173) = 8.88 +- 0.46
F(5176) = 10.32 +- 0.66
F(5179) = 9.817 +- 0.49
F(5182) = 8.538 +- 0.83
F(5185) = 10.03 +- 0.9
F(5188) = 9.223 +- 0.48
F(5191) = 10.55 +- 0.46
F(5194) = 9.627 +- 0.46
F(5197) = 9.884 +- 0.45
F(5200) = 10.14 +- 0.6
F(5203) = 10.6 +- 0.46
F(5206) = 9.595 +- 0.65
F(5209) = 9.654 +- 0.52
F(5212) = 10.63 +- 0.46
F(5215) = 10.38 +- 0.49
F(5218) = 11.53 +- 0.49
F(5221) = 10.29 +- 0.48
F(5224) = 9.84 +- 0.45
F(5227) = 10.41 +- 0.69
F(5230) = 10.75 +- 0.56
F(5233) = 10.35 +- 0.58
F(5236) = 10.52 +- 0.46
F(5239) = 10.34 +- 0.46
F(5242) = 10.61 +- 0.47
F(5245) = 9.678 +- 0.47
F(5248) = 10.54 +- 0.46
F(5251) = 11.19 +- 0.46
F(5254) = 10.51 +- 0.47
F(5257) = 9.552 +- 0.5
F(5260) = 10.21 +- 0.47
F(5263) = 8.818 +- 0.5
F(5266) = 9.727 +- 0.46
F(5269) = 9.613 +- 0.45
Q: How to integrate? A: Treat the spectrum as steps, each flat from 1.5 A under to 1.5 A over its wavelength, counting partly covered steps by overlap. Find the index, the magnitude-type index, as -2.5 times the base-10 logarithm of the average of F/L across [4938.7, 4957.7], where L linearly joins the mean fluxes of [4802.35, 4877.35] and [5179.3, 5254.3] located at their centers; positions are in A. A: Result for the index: -0.13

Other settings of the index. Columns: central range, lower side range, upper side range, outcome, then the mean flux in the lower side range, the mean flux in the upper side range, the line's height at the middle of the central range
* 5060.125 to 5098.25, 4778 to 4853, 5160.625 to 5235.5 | -0.04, 10.6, 9.96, 10.2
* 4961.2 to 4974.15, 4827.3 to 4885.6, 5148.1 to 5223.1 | -0.13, 9.59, 9.83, 9.67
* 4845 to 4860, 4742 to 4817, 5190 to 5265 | 0.17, 10.8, 10.2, 10.7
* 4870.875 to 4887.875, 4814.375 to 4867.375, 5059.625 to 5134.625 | 0.04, 9.92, 10.3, 9.98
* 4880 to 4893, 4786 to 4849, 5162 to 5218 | 0.06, 10.7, 9.82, 10.5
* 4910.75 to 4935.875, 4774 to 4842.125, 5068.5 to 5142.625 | 0.07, 10.8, 10.3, 10.6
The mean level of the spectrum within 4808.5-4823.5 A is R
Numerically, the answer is 10.7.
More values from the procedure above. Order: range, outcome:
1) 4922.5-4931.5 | 10.5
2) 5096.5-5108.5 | 10.2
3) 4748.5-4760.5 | 11.1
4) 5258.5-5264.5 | 9.51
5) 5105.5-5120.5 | 10.5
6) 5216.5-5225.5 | 10.6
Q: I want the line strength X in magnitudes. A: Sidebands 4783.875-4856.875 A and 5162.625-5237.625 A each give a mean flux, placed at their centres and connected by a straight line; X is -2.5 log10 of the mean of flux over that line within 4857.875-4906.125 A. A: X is 0.09 mag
